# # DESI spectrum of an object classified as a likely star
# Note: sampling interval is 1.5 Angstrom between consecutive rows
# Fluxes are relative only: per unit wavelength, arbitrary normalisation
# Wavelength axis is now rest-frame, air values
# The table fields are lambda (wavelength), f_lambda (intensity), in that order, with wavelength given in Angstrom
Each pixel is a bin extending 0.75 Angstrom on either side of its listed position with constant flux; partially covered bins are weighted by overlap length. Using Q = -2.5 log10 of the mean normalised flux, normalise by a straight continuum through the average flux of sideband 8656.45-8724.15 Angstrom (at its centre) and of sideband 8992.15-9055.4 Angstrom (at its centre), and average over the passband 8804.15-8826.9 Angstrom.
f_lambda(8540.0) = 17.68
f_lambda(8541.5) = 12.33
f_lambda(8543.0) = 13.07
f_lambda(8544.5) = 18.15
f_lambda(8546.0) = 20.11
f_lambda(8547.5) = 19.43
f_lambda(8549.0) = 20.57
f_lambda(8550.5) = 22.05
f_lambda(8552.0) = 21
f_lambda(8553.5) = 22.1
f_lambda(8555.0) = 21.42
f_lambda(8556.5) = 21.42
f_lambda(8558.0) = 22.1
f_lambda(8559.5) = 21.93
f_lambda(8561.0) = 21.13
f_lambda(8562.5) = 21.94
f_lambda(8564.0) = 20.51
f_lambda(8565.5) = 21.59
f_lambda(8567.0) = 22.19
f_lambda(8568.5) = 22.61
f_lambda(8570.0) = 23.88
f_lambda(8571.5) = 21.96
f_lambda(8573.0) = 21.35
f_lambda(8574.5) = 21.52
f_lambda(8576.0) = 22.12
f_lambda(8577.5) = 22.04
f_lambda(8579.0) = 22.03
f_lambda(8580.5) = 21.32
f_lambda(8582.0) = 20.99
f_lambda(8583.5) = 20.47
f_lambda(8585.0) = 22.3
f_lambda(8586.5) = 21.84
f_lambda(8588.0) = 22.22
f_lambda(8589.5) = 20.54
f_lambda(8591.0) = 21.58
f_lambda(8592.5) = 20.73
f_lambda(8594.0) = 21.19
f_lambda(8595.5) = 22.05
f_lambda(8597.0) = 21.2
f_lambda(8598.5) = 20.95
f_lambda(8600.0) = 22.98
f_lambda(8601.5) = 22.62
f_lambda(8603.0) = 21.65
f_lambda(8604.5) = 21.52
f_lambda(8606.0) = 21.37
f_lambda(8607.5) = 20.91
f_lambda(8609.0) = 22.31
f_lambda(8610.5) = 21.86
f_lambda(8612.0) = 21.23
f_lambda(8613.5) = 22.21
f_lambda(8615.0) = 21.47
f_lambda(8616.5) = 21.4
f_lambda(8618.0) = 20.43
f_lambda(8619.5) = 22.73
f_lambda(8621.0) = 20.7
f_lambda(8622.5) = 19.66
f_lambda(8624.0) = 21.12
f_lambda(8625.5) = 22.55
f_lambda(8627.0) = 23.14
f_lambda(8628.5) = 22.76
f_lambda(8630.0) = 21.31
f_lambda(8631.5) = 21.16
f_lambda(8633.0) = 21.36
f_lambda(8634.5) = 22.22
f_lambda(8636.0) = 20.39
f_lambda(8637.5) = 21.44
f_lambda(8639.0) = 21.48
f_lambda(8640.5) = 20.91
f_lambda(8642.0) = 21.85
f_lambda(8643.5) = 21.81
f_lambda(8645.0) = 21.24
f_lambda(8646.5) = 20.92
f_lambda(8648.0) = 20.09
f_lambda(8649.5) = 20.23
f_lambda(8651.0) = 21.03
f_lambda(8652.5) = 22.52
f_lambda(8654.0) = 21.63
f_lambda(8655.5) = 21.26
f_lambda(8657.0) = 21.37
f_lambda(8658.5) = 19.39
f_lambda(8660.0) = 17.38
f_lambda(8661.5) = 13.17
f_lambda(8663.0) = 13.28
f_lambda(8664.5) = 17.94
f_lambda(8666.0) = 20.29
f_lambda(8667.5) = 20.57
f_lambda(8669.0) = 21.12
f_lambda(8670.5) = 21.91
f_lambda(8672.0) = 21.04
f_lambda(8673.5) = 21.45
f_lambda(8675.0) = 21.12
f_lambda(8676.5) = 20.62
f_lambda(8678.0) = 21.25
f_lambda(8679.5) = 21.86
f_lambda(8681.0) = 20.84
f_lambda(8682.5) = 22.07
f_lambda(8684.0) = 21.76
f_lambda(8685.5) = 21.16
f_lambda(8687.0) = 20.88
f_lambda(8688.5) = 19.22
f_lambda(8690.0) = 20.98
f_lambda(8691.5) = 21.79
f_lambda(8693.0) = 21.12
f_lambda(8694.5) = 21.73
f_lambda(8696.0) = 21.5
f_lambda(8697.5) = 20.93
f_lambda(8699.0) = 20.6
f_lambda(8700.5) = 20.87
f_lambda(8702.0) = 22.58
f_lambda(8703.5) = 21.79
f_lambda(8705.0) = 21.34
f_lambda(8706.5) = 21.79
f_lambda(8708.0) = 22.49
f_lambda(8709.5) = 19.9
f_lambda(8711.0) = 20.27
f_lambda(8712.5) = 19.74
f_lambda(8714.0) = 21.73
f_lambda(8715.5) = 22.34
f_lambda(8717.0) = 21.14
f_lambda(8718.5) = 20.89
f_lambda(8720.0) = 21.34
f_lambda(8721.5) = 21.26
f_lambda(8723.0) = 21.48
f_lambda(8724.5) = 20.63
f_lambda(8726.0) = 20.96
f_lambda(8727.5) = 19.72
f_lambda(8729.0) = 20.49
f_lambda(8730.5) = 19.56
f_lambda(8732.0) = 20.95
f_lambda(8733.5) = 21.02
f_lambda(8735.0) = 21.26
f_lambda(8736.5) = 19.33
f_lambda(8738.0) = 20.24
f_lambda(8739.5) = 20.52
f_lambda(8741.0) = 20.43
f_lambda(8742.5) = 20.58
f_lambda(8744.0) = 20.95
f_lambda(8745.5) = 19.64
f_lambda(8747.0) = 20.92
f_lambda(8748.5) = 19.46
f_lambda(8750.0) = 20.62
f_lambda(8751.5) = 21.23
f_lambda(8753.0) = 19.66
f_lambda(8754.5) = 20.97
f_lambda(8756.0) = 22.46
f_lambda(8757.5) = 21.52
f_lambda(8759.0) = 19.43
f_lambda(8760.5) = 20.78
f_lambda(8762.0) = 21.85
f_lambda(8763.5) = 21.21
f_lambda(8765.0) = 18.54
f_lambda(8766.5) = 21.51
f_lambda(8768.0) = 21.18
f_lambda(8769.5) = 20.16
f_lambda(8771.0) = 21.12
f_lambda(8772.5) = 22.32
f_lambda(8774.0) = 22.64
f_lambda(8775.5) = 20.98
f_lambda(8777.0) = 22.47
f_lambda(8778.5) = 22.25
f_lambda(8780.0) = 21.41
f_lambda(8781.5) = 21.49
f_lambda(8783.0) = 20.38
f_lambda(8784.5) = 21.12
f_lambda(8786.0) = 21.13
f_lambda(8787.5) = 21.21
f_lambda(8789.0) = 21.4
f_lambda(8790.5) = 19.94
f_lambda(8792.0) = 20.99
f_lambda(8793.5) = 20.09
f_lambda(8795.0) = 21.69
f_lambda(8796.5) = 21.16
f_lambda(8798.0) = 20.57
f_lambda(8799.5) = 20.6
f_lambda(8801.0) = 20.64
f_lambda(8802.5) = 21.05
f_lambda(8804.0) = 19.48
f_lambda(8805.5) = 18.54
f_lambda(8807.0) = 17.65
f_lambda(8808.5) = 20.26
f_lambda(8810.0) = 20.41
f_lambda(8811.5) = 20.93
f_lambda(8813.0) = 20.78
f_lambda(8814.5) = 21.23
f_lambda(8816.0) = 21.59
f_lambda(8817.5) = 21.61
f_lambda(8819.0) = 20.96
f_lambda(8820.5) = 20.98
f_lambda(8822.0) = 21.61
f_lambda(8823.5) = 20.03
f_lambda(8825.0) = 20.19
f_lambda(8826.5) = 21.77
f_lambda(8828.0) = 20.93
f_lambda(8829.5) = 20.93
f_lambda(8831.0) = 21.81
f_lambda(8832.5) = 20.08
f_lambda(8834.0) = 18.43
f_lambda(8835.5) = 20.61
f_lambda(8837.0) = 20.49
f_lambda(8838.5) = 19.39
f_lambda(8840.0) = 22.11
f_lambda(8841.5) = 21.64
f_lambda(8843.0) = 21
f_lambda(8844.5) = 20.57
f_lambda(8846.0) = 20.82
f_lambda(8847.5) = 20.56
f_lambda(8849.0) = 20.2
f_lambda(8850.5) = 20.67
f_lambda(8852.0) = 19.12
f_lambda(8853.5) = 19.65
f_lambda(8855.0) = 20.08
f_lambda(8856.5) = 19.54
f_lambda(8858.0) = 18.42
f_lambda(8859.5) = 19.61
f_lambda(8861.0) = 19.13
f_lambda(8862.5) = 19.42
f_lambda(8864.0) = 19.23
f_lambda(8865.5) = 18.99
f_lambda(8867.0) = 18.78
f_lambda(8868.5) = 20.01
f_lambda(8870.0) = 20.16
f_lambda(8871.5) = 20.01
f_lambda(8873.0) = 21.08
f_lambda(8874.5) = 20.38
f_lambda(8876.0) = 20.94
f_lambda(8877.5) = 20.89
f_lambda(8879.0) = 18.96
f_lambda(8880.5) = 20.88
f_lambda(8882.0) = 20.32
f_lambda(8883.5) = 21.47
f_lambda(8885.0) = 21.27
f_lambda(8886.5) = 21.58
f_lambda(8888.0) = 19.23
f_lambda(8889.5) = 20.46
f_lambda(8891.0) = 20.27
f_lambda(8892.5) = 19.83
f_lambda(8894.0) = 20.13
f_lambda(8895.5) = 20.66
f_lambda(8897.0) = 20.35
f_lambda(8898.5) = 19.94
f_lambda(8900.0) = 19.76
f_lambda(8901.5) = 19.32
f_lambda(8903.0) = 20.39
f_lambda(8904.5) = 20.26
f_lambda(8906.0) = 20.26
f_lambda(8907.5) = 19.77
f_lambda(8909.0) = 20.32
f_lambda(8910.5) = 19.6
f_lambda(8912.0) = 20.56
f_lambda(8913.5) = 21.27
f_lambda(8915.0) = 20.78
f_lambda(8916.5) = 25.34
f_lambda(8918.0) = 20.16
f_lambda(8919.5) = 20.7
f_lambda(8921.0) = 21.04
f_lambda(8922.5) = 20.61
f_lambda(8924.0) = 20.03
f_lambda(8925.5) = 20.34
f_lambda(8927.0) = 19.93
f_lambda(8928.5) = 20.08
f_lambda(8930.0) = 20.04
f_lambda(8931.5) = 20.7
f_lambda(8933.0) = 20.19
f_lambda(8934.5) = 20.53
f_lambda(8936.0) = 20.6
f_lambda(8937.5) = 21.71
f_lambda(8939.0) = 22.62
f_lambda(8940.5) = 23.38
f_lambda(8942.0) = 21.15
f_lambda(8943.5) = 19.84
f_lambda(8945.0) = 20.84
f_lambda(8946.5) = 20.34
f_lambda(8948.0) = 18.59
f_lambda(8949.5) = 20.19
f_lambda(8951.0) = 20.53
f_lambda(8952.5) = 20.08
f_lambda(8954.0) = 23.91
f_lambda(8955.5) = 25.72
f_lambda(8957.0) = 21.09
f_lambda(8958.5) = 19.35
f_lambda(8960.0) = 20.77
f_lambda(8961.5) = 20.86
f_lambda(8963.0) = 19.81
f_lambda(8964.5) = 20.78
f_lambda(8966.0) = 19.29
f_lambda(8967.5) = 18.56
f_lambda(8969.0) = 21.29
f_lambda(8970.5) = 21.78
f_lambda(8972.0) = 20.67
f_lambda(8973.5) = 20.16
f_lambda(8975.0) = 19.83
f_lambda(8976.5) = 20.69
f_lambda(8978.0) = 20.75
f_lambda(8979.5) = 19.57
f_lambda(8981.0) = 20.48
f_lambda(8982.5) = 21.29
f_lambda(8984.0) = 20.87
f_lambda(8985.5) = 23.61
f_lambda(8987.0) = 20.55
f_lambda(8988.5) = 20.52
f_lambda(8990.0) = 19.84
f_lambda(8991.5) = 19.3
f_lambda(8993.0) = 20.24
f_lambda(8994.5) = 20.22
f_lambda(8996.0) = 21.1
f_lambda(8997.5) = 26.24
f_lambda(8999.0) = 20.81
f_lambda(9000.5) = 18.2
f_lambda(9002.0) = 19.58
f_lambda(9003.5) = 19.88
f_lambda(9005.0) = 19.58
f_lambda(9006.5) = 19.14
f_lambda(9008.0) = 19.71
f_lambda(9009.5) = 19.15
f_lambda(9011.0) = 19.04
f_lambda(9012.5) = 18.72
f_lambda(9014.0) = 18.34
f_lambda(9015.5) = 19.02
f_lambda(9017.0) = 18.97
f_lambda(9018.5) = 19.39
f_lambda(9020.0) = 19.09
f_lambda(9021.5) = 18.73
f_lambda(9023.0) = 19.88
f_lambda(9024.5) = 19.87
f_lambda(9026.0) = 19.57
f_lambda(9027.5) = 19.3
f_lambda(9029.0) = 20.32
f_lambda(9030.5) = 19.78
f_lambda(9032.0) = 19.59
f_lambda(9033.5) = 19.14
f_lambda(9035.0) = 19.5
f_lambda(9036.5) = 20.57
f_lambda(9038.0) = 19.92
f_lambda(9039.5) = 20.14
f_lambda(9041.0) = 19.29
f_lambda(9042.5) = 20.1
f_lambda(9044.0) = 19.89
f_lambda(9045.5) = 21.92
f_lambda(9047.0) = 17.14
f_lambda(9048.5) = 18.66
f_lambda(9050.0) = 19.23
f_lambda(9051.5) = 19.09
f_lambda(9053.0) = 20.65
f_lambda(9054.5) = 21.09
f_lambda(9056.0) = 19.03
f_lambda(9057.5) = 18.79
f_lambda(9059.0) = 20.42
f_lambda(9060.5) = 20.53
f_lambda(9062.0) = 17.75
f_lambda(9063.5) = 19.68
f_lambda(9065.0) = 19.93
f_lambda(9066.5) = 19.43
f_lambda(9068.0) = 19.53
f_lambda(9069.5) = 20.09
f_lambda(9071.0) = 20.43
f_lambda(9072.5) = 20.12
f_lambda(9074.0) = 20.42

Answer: -0.01 mag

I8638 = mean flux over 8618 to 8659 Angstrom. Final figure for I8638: 21.3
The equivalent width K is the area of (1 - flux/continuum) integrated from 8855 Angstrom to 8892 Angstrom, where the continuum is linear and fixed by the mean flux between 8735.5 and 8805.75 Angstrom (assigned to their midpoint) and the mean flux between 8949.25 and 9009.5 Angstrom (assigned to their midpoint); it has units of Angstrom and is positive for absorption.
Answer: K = 1.25 Angstrom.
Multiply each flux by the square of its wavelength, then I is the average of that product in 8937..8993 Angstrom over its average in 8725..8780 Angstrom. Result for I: 1.05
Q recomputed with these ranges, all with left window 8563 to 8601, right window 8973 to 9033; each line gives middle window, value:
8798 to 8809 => 0.05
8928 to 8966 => -0.04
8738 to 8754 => 0.03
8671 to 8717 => 0.00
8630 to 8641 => 0.01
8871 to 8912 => 0.01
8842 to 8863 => 0.04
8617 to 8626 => 0.02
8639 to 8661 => 0.03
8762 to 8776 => -0.01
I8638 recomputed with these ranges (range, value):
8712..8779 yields 20.9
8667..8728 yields 21.2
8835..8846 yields 20.8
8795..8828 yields 20.6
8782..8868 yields 20.4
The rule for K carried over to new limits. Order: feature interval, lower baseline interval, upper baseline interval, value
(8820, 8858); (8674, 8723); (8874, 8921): 0.5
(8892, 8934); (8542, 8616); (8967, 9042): -0.3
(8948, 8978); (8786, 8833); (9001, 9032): -1.6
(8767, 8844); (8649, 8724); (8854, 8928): -1.5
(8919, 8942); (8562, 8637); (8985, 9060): -0.7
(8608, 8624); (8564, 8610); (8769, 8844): 0.2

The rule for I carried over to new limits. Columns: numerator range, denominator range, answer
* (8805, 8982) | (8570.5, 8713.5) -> 1.03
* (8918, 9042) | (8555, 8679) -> 1.04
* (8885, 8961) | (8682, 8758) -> 1.04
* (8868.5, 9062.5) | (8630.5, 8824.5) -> 1.03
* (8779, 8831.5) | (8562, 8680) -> 1.02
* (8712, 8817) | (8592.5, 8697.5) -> 1.02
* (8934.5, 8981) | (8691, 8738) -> 1.05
